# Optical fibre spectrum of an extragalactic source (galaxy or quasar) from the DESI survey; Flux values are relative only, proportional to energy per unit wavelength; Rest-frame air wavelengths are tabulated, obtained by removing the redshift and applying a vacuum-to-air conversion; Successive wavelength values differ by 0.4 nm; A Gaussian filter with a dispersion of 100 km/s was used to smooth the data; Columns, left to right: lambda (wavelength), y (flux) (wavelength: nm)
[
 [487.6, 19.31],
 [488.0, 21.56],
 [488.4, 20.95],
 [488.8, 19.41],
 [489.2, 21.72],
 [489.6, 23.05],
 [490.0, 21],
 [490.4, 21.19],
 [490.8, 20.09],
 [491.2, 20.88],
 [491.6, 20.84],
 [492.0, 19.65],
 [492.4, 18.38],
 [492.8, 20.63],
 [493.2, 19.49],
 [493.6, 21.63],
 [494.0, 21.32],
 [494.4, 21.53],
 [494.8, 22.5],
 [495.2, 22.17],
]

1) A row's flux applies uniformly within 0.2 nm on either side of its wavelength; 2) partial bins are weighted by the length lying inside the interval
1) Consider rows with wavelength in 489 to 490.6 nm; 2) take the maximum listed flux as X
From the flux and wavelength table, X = 23.05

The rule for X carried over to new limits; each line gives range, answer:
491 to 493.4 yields 20.88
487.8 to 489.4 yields 21.72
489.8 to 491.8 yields 21.19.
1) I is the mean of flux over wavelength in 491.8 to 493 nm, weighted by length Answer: 19.6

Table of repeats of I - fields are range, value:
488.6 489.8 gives 21.4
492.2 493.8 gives 20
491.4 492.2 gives 20.2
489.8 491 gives 20.8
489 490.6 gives 21.7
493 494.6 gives 21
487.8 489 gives 20.6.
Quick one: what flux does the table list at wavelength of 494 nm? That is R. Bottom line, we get 21.32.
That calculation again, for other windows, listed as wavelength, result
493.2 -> 19.49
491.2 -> 20.88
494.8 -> 22.5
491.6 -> 20.84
